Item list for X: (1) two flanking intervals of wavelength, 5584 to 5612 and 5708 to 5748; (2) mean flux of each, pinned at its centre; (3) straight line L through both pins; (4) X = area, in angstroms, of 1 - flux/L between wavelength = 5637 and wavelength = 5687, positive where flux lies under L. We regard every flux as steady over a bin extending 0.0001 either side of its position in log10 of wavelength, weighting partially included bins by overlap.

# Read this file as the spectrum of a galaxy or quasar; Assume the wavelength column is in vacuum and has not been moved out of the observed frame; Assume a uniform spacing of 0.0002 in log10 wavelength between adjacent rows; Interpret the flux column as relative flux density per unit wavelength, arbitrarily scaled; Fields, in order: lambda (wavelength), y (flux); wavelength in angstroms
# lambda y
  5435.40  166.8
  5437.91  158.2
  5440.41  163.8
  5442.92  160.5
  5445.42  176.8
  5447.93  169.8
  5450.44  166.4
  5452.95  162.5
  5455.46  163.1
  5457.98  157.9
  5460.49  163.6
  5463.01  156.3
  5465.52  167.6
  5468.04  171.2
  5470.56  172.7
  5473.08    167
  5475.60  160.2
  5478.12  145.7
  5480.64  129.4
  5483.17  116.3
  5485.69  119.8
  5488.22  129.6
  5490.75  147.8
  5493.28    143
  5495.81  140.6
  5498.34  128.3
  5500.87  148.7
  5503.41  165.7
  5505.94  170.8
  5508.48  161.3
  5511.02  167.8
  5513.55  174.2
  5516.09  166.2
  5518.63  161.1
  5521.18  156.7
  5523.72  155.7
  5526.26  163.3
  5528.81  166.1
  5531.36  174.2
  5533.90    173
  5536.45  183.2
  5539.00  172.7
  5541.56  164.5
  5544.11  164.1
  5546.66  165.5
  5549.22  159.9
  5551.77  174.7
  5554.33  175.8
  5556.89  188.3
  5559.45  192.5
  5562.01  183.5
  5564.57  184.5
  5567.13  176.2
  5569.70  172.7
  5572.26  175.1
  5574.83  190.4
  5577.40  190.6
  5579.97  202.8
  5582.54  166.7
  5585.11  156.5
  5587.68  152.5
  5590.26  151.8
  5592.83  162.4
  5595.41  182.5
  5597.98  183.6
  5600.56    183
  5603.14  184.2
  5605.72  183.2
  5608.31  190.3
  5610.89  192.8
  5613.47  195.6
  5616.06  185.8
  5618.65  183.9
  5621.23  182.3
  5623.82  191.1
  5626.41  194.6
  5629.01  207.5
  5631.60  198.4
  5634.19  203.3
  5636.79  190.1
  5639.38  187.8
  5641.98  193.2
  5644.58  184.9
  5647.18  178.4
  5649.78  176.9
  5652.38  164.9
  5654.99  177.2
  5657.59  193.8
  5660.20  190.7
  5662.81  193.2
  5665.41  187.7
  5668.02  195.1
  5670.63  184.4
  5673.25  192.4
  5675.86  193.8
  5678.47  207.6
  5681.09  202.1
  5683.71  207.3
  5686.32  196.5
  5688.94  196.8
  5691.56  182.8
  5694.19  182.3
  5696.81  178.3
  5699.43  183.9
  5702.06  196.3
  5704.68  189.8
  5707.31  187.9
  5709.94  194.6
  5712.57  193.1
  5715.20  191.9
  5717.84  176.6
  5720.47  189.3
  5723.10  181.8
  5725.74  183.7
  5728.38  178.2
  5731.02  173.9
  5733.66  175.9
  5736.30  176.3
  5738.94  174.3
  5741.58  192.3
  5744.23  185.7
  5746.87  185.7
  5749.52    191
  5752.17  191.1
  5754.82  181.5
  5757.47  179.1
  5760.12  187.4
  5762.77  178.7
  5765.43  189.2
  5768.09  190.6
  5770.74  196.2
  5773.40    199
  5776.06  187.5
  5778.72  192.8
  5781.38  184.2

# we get -3.0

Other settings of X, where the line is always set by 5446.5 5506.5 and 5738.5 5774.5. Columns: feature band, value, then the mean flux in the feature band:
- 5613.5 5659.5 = -4.2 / 188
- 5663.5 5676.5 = -1.0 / 191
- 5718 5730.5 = 0.1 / 182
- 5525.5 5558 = -2.1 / 171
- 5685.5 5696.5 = -0.5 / 188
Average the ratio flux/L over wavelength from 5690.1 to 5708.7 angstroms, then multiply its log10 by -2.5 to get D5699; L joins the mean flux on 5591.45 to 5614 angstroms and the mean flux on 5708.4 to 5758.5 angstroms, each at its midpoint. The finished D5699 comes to -0.01 mag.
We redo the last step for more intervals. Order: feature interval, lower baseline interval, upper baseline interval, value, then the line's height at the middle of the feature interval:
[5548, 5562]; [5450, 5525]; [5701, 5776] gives -0.101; 163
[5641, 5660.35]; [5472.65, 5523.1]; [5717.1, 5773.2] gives -0.066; 171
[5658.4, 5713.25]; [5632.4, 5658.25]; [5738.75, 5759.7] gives -0.039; 185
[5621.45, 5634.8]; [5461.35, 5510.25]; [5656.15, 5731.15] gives -0.116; 177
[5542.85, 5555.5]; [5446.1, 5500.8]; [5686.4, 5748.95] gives -0.039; 162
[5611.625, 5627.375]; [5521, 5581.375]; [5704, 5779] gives -0.057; 179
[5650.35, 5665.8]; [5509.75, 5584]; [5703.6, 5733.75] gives -0.018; 181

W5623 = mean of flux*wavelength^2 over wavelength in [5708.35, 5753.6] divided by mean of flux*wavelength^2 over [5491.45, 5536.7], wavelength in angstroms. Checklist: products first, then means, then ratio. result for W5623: 1.24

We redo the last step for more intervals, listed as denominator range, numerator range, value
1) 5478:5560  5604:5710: 1.26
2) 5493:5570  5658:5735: 1.20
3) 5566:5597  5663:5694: 1.16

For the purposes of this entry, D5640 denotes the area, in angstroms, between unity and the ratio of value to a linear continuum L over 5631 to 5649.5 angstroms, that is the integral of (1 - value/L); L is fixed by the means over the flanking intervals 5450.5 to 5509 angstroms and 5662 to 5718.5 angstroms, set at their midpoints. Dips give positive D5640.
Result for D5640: -0.8 angstroms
